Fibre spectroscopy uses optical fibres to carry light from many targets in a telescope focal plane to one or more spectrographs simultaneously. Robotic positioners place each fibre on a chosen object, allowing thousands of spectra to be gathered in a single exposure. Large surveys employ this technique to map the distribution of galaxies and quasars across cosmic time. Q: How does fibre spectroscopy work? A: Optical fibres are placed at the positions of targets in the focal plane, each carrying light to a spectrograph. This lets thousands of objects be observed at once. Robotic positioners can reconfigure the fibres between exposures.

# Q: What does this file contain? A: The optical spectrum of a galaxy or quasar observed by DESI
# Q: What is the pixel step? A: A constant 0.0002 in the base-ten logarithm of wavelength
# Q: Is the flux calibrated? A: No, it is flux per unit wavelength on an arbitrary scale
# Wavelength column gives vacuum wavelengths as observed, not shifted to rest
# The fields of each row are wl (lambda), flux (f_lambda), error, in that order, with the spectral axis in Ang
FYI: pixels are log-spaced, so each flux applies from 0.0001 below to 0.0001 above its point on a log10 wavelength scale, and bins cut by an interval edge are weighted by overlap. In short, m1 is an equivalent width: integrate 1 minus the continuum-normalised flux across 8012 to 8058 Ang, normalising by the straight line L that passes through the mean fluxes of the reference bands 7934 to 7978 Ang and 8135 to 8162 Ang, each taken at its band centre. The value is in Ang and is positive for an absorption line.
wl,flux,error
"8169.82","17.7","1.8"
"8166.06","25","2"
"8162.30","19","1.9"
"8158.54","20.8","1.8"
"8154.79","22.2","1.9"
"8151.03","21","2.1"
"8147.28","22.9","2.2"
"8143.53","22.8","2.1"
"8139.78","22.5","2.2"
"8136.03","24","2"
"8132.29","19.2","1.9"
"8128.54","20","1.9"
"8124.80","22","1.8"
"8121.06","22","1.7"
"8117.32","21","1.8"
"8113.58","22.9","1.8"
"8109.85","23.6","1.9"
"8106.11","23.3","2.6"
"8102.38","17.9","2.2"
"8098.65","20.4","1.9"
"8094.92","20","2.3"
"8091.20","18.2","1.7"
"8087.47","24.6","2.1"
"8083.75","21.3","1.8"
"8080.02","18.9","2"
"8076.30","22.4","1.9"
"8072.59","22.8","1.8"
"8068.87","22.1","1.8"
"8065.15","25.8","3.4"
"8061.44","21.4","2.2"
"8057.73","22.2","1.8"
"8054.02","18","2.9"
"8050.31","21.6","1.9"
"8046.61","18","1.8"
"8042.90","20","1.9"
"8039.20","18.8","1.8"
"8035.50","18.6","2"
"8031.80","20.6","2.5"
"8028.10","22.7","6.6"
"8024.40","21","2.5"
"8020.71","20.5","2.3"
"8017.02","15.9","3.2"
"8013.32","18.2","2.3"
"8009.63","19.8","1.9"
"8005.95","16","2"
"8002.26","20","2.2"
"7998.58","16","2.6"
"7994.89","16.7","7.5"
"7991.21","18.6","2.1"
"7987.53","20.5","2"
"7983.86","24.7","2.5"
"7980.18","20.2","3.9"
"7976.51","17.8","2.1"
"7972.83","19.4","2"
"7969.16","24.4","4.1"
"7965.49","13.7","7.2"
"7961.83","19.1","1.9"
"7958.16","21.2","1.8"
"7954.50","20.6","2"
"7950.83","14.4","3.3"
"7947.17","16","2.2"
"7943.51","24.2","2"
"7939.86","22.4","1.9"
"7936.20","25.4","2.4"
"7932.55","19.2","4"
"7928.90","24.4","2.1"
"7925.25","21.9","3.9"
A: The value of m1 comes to 2.6 Ang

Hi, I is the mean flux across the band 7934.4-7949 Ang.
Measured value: 22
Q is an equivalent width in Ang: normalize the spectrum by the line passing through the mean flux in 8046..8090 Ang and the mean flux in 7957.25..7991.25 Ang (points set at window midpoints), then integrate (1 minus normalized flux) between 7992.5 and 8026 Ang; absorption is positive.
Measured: 3.9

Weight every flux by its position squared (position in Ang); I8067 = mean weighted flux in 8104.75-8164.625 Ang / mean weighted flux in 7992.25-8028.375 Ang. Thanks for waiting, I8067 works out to 1.2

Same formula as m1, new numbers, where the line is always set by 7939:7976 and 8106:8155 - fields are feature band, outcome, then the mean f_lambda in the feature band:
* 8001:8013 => 1.00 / 18.5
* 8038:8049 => 0.87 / 19.1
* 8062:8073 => -1.21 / 23.4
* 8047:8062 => 0.30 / 20.5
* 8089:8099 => 0.90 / 19.6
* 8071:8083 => -0.06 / 21.3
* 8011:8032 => 0.65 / 19.7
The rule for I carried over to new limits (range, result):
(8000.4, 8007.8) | 18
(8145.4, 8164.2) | 21.2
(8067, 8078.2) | 22.4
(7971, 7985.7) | 20.5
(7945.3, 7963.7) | 18.3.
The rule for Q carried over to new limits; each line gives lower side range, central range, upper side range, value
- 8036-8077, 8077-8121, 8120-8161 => 0.48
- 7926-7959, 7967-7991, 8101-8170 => 0.17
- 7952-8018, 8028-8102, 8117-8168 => -1.45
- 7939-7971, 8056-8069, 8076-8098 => -1.56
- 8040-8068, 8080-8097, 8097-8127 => 0.46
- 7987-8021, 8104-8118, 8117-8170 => -1.34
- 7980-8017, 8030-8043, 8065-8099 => 0.41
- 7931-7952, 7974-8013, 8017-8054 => 2.21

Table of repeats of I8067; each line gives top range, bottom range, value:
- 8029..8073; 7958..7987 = 1.06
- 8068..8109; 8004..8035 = 1.11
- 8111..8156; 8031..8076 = 1.07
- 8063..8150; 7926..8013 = 1.14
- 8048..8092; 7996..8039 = 1.16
